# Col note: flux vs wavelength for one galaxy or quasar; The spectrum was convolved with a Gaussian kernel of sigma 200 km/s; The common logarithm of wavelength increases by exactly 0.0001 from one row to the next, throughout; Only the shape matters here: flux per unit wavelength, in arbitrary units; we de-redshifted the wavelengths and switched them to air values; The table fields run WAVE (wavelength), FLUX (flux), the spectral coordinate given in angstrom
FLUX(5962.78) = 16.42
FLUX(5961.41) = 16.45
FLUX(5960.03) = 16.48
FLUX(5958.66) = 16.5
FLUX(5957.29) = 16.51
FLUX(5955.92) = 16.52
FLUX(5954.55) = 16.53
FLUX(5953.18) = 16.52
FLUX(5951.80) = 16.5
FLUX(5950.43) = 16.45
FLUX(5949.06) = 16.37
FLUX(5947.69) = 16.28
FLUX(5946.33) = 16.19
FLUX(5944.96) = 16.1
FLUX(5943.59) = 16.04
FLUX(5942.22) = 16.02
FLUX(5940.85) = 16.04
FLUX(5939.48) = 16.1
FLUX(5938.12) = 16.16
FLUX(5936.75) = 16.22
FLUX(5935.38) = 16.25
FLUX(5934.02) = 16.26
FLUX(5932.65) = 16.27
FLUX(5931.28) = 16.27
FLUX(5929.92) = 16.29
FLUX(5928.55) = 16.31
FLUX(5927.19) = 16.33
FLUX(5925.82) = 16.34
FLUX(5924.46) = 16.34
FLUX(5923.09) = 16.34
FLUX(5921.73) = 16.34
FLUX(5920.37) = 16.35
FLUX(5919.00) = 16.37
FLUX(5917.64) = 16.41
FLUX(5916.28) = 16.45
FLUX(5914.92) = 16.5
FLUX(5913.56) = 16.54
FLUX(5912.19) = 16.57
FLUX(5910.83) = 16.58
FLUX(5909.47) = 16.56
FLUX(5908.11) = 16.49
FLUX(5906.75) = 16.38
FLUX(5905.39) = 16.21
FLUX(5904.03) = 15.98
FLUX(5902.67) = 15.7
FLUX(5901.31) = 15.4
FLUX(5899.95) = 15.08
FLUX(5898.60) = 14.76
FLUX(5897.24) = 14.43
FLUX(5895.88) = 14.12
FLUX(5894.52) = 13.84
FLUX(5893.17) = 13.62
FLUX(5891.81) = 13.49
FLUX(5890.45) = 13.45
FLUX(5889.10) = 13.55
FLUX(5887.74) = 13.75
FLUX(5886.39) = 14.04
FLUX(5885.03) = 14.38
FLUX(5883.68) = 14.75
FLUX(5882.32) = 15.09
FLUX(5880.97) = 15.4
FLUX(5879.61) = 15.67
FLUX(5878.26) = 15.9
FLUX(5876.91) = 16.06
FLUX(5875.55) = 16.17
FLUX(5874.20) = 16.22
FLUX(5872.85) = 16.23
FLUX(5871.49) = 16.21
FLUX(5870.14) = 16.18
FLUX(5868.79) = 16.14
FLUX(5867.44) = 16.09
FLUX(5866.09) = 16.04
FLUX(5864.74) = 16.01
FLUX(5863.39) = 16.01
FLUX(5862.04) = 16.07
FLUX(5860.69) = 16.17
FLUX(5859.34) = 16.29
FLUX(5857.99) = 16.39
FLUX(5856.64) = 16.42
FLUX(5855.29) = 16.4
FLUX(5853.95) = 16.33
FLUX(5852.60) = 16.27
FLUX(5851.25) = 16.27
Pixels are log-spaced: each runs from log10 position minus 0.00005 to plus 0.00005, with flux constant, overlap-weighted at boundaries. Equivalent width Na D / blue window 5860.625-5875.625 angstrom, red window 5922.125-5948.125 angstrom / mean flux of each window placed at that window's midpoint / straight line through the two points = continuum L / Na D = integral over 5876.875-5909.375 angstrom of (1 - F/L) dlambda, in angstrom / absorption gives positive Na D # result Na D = 2.5 angstrom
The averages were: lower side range 16.1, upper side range 16.2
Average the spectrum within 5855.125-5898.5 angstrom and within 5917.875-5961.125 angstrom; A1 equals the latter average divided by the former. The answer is 1.07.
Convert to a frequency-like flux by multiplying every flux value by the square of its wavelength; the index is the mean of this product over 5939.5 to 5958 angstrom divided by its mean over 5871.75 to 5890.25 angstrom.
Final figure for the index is 1.10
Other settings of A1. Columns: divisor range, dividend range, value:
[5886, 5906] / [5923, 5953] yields 1.12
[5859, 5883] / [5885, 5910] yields 0.93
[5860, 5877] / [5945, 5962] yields 1.02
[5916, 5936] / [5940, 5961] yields 1.00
